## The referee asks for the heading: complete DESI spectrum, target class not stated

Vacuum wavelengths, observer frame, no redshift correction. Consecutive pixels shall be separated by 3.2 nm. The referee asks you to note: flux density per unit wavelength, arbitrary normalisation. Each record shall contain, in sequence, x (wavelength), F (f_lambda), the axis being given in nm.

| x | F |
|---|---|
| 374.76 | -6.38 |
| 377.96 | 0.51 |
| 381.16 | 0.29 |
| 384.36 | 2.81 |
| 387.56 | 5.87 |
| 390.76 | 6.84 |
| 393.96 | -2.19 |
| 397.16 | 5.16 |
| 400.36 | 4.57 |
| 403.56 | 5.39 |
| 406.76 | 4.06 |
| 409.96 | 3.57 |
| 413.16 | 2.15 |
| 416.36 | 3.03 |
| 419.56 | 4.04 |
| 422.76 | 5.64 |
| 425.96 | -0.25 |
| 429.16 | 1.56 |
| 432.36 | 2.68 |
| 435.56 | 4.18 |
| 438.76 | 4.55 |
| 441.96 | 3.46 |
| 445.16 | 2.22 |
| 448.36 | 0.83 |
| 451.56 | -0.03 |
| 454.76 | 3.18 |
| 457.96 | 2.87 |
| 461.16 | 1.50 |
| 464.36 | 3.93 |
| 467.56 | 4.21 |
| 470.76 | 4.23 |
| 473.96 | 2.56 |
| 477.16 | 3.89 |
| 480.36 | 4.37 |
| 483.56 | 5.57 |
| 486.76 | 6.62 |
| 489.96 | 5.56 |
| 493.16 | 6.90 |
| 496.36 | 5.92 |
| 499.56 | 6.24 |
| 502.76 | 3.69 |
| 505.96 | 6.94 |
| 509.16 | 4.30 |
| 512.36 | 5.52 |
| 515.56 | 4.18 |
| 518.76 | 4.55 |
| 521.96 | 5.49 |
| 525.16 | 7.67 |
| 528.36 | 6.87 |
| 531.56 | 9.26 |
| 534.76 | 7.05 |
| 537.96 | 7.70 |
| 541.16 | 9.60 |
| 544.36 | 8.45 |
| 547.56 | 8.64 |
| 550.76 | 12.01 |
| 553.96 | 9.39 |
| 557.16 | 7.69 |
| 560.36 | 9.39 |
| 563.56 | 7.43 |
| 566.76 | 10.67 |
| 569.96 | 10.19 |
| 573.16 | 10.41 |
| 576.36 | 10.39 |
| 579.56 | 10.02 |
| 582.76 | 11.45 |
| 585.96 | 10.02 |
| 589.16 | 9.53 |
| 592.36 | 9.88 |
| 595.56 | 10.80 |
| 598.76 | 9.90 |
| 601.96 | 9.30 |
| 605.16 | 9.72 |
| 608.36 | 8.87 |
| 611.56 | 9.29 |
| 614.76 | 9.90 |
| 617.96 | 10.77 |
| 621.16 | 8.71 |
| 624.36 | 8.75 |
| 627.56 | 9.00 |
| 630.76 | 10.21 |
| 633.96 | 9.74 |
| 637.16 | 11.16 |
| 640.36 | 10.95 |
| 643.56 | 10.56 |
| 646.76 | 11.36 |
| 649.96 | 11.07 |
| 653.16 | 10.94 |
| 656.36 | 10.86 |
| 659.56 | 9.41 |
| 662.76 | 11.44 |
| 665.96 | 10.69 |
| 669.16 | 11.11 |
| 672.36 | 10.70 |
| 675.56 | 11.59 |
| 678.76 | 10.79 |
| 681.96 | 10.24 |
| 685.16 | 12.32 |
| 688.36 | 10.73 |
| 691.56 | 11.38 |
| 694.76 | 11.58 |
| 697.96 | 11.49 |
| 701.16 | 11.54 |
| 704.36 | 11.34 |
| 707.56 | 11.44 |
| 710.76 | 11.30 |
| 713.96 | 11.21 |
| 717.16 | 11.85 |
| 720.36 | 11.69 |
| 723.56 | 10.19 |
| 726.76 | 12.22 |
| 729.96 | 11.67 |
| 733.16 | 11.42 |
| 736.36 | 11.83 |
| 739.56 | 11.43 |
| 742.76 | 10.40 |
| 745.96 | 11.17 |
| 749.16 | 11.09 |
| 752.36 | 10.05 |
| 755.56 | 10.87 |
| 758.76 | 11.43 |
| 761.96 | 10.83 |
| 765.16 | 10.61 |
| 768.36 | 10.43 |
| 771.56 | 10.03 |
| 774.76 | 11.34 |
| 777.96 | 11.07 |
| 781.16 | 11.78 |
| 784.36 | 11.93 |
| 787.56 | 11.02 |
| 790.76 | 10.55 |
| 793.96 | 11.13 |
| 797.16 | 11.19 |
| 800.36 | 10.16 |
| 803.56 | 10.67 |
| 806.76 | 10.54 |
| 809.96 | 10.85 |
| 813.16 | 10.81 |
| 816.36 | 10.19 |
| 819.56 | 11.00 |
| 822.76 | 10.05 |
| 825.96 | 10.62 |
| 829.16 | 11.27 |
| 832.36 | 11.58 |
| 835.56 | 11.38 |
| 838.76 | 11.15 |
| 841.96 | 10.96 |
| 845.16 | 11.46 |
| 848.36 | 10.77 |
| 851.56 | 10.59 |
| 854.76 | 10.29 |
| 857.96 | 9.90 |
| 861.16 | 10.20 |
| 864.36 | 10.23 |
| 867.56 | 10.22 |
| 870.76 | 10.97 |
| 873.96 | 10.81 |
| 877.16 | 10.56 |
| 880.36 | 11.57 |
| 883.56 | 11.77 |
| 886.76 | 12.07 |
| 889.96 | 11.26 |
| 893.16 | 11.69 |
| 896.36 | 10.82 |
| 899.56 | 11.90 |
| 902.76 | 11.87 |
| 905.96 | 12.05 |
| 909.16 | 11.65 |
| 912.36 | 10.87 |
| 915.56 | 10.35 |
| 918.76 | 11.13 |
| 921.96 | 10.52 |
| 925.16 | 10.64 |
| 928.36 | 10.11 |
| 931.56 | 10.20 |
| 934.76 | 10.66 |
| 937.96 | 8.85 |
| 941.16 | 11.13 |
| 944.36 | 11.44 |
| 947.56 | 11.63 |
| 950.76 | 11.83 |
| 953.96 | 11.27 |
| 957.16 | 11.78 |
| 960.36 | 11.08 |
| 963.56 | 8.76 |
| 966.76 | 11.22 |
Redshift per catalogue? 0.20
